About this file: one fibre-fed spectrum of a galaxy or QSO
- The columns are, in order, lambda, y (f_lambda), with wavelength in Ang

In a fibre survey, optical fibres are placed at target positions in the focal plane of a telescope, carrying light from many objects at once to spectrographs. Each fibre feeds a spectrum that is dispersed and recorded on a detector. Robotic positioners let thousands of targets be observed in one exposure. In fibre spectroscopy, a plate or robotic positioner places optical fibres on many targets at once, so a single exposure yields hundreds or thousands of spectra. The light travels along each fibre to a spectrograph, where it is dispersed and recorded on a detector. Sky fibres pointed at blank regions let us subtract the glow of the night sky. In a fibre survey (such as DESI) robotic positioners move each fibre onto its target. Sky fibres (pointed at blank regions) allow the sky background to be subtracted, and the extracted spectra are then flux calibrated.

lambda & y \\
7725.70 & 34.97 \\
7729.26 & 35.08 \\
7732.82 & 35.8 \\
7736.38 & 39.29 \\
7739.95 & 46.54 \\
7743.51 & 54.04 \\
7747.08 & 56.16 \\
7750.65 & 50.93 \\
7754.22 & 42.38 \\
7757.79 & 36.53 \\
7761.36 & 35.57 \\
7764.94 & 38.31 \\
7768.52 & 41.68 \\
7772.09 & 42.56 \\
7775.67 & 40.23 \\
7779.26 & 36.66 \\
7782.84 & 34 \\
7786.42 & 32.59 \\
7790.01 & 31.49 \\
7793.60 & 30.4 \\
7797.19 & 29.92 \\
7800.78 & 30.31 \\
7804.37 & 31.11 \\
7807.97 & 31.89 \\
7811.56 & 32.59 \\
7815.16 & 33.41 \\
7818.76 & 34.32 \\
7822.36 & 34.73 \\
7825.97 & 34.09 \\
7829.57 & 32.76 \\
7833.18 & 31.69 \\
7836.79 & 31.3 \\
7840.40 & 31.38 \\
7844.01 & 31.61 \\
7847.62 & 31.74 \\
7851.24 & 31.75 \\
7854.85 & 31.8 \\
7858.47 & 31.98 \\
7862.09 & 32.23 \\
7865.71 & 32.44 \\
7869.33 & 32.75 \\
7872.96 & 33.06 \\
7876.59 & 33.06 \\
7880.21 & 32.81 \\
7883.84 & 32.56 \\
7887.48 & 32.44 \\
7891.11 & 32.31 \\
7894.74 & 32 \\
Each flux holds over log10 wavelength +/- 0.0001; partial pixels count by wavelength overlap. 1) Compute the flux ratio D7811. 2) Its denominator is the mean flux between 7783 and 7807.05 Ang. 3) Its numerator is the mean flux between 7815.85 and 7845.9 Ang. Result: 1.0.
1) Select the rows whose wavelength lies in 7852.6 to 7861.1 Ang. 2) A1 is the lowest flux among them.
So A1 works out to 31.8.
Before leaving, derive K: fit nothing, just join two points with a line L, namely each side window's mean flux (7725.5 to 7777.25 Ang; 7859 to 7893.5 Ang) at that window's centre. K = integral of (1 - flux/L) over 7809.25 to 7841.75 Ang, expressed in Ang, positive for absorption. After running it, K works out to 3.2 Ang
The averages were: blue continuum 42.2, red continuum 32.6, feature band 32.9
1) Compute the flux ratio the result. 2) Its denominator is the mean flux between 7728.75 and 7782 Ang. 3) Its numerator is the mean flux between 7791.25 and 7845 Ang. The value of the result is 0.76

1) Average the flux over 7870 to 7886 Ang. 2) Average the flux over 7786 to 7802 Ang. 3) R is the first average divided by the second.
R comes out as 1.07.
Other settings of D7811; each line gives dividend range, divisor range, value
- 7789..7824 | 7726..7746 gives 0.76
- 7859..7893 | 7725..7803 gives 0.84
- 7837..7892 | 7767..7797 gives 0.90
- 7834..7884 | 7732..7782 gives 0.76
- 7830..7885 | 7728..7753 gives 0.71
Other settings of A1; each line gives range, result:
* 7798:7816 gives 30.31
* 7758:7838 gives 29.92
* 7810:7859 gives 31.3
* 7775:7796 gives 30.4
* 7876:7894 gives 32.31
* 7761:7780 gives 35.57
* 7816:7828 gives 34.09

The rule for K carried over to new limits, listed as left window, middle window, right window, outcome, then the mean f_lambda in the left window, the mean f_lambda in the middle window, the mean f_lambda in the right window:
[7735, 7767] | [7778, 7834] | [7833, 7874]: 7.5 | 44.4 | 32.6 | 32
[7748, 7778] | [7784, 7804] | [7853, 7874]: 3.9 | 41.4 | 31.1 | 32.4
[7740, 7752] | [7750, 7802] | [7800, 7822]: 8.2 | 52.8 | 36.7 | 32.5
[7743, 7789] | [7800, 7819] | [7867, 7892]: 2.8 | 41.1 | 32.2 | 32.7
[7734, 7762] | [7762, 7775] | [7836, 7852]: 0.6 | 45.4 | 40.3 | 31.6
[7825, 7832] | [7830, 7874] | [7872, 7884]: 1.4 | 33.2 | 32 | 32.9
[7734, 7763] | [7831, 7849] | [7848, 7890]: 2.0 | 45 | 31.6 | 32.4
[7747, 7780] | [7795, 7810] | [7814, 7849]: 2.3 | 41.5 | 30.8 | 32.7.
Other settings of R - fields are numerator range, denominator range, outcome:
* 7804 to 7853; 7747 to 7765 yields 0.76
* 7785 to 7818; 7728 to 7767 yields 0.74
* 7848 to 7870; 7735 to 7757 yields 0.67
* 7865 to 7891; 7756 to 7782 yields 0.85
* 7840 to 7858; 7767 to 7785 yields 0.82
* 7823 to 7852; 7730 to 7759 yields 0.71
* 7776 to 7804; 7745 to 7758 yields 0.68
